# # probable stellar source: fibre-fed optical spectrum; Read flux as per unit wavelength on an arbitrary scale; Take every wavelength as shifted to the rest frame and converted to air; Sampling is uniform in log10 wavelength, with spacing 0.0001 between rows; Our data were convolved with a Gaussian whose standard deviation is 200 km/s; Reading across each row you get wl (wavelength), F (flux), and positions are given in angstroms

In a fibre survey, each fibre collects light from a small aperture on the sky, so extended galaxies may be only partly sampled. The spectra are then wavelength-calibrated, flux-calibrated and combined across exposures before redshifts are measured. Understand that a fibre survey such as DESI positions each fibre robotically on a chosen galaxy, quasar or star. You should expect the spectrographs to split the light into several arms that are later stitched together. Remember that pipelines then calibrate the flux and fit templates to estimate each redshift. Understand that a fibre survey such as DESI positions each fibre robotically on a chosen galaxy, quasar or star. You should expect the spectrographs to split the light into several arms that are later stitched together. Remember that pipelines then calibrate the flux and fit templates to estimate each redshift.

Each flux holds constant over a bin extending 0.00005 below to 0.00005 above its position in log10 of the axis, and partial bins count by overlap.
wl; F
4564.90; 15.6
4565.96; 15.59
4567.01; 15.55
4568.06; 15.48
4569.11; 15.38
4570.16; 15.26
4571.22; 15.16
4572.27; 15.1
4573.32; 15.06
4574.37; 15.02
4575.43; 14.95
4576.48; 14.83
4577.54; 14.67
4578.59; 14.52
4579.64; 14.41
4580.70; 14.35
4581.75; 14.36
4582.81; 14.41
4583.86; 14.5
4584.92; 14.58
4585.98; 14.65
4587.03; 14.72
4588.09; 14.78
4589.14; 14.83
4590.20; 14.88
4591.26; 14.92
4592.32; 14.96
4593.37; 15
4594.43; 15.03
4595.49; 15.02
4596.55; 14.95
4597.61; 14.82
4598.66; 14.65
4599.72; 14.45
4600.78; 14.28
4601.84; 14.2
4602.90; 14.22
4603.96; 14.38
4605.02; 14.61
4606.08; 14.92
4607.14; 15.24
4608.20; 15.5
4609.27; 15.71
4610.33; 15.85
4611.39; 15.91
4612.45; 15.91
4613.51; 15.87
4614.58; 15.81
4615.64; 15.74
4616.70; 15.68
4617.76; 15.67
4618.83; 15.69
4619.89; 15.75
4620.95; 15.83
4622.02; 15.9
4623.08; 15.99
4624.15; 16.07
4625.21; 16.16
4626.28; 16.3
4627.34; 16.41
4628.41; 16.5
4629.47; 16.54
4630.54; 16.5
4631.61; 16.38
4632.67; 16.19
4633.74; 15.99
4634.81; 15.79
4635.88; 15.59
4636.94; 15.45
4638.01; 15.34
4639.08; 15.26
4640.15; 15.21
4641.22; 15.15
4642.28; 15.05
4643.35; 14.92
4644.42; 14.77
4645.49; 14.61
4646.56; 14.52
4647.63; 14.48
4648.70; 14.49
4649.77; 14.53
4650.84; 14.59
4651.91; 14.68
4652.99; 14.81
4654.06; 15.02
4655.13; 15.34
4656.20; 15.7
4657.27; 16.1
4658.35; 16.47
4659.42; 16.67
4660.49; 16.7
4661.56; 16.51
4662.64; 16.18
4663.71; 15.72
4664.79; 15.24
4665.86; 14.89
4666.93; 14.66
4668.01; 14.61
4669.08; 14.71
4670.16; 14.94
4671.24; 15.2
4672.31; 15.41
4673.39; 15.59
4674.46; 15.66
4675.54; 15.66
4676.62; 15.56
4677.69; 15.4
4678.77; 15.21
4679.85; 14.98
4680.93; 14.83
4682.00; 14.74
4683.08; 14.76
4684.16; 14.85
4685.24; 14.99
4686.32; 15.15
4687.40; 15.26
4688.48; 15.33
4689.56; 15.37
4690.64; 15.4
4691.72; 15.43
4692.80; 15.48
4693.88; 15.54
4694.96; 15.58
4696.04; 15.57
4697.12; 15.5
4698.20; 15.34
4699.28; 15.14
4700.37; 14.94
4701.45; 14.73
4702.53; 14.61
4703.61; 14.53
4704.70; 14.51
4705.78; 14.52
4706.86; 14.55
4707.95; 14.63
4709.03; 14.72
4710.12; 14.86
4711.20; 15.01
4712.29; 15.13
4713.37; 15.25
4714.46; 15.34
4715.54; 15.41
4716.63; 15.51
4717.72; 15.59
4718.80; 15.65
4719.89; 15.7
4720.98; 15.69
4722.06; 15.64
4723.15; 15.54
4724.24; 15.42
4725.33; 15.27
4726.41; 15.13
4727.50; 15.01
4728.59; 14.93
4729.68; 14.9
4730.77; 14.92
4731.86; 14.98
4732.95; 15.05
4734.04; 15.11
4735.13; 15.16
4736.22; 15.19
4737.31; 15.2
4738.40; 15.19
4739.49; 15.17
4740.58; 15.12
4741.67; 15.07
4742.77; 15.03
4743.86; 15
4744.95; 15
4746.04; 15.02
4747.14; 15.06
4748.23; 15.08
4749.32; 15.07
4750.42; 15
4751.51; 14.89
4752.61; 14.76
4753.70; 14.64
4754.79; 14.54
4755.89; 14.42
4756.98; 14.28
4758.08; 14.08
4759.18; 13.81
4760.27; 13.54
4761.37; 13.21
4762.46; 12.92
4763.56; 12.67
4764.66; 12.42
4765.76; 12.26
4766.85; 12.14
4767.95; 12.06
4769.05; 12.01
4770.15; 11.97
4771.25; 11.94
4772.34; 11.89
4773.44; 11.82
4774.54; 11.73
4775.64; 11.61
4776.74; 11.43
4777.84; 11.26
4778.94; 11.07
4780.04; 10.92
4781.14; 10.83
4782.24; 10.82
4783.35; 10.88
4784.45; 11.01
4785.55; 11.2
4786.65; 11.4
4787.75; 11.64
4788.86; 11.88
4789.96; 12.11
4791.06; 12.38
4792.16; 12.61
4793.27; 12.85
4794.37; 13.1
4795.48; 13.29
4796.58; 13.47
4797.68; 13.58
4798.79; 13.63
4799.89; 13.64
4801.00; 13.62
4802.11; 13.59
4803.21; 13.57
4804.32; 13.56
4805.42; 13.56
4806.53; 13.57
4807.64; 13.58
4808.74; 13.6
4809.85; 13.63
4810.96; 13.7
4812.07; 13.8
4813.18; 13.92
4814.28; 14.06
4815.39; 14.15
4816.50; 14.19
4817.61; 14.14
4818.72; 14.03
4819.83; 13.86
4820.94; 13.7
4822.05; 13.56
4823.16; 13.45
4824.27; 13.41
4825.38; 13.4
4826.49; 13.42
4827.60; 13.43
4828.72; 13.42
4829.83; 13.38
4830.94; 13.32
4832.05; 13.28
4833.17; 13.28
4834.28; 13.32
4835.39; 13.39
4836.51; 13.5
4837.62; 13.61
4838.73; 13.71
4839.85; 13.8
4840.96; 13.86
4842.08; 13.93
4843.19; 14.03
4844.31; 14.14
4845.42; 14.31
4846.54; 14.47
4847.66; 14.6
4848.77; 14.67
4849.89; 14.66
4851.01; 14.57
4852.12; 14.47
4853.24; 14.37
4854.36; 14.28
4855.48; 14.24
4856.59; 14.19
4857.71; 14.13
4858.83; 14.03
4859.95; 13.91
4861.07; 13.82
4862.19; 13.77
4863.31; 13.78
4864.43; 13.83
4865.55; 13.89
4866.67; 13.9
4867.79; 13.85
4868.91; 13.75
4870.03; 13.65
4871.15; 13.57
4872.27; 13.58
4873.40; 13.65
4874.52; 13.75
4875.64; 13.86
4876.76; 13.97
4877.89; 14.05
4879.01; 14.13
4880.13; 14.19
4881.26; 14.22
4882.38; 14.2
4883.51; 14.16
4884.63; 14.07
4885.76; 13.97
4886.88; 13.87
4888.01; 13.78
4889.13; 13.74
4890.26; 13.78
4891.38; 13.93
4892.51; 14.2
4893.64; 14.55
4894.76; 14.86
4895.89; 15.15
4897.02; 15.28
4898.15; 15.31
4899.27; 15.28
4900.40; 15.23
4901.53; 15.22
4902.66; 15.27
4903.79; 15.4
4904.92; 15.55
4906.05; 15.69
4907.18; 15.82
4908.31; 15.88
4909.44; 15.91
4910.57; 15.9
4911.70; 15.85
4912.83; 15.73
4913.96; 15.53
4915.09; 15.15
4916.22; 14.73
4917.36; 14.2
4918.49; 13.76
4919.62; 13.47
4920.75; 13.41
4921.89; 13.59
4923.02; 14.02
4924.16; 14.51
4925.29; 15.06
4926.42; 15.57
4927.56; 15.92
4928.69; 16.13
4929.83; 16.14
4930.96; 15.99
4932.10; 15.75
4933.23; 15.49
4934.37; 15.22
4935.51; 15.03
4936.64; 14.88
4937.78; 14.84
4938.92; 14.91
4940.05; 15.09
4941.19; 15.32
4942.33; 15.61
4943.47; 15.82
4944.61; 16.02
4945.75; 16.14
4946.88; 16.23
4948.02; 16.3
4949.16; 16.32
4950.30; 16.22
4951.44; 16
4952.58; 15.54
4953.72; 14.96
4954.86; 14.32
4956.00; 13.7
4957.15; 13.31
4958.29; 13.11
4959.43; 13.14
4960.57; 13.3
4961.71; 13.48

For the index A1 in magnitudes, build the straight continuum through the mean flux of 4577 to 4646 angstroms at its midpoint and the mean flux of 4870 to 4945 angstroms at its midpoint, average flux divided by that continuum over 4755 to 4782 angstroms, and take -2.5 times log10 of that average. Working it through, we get 0.21 mag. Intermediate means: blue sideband 15.3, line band 12.4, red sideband 14.8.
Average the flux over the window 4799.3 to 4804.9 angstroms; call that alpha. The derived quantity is 13.6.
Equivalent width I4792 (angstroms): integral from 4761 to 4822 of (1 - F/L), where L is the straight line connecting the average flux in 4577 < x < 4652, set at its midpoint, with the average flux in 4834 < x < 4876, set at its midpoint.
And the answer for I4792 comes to 6.8 angstroms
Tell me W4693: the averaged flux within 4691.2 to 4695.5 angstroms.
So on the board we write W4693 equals 15.5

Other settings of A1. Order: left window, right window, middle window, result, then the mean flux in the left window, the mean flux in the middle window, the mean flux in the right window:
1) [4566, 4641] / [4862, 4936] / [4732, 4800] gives 0.13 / 15.3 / 13.2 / 14.6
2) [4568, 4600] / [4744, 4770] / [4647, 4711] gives -0.07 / 14.8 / 15.2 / 13.9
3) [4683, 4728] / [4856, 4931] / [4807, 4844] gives 0.08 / 15.2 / 13.7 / 14.5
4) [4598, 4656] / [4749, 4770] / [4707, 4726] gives -0.08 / 15.4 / 15.3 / 13.6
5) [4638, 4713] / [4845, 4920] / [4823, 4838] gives 0.10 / 15.2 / 13.4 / 14.5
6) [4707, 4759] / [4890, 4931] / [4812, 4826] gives 0.09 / 15.1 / 13.8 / 15.1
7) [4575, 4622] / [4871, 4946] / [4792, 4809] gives 0.11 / 15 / 13.4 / 14.8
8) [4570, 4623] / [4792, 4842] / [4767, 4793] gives 0.19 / 15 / 11.6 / 13.6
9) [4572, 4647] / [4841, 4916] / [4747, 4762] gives 0.03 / 15.2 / 14.4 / 14.5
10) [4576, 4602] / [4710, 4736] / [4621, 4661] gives -0.05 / 14.7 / 15.6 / 15.3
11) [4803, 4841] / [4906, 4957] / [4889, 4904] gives -0.01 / 13.6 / 14.8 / 15.3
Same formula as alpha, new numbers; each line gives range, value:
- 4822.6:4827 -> 13.4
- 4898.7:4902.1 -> 15.3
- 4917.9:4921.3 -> 13.6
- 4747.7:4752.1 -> 15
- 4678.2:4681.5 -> 15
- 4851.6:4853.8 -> 14.4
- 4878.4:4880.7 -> 14.2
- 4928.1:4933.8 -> 15.9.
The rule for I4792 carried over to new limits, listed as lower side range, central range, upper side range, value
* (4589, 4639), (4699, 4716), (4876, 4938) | 0.5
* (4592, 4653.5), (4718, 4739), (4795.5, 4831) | -1.2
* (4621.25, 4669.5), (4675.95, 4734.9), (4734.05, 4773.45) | -1.9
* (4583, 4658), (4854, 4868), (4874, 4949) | 1.0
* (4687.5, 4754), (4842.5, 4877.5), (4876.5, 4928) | 1.8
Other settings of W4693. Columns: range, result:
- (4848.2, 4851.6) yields 14.7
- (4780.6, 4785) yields 10.9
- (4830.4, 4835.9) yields 13.3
